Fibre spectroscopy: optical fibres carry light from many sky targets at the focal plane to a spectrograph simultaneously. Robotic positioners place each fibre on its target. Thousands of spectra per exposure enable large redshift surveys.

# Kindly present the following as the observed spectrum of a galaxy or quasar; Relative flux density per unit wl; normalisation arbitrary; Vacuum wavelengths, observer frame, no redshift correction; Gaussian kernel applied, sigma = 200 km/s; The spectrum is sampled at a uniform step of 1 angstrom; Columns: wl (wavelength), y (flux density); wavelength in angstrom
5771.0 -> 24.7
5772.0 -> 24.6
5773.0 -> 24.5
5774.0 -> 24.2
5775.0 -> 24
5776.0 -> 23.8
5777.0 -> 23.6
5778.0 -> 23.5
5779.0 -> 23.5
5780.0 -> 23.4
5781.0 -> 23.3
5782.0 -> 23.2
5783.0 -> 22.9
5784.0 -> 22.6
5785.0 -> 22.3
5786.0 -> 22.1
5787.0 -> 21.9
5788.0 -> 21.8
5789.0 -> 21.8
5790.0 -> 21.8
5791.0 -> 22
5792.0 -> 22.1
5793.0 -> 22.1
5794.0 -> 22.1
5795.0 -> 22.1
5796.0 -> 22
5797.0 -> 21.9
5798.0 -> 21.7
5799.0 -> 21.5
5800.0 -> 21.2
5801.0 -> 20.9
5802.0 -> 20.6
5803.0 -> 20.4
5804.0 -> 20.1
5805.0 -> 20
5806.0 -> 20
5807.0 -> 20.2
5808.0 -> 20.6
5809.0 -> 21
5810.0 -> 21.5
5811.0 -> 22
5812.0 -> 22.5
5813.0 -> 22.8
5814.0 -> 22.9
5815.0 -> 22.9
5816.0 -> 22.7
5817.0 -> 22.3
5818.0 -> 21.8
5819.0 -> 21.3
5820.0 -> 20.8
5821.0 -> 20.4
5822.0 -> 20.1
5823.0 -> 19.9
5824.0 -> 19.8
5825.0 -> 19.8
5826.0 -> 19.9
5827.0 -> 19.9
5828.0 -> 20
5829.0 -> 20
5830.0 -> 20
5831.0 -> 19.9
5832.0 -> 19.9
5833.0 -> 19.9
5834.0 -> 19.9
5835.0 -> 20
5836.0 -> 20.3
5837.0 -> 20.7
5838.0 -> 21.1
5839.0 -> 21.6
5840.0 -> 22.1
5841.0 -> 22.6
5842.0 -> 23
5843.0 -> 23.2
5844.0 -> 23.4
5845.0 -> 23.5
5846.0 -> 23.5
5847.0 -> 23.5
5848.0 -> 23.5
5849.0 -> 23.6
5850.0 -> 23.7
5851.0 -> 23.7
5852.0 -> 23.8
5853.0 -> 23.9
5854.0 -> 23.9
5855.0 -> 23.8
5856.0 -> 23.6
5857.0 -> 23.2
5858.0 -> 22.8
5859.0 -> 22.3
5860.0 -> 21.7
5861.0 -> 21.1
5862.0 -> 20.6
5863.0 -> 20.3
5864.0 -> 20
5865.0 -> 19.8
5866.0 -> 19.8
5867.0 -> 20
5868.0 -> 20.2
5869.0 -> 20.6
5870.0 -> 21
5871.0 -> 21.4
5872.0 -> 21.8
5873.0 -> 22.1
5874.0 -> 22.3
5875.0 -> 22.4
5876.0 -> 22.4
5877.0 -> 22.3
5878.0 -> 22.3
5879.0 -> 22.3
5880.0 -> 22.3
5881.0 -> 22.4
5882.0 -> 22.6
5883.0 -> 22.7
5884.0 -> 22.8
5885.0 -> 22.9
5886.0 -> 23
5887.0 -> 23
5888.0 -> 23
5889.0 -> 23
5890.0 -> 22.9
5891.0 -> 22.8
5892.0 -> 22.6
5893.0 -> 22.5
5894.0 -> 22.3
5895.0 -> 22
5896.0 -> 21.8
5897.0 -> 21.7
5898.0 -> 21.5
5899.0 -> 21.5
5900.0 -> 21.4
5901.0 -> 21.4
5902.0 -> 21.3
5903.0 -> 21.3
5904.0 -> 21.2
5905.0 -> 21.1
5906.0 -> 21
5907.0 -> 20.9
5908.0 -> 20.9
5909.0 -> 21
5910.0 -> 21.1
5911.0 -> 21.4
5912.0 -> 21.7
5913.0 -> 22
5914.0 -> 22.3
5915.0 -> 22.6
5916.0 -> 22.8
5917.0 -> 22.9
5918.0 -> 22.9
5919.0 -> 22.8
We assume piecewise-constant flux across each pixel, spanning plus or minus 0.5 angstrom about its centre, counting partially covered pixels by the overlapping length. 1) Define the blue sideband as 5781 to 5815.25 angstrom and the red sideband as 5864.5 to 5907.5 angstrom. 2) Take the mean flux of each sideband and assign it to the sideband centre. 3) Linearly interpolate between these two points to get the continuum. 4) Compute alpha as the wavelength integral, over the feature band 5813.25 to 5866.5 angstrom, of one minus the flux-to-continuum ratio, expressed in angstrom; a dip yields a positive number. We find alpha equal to 0.28 angstrom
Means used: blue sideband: 21.7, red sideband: 21.9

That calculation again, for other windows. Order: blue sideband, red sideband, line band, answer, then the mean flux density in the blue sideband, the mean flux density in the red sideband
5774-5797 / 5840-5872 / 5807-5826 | 1.0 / 22.7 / 22.3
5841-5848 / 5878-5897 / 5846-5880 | 1.3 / 23.3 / 22.6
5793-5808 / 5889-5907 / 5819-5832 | 0.7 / 21.1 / 21.8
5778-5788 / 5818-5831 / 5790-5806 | 0.4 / 22.8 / 20.2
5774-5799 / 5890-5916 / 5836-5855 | -0.7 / 22.6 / 21.7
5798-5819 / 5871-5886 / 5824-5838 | 1.1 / 21.4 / 22.4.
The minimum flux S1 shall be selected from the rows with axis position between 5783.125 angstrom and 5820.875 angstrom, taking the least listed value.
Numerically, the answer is 20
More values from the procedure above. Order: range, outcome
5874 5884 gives 22.3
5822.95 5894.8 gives 19.8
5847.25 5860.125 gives 21.7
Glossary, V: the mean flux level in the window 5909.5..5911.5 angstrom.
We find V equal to 21.2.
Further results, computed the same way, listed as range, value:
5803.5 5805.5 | 20.1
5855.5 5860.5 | 22.7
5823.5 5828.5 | 19.9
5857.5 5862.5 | 21.7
